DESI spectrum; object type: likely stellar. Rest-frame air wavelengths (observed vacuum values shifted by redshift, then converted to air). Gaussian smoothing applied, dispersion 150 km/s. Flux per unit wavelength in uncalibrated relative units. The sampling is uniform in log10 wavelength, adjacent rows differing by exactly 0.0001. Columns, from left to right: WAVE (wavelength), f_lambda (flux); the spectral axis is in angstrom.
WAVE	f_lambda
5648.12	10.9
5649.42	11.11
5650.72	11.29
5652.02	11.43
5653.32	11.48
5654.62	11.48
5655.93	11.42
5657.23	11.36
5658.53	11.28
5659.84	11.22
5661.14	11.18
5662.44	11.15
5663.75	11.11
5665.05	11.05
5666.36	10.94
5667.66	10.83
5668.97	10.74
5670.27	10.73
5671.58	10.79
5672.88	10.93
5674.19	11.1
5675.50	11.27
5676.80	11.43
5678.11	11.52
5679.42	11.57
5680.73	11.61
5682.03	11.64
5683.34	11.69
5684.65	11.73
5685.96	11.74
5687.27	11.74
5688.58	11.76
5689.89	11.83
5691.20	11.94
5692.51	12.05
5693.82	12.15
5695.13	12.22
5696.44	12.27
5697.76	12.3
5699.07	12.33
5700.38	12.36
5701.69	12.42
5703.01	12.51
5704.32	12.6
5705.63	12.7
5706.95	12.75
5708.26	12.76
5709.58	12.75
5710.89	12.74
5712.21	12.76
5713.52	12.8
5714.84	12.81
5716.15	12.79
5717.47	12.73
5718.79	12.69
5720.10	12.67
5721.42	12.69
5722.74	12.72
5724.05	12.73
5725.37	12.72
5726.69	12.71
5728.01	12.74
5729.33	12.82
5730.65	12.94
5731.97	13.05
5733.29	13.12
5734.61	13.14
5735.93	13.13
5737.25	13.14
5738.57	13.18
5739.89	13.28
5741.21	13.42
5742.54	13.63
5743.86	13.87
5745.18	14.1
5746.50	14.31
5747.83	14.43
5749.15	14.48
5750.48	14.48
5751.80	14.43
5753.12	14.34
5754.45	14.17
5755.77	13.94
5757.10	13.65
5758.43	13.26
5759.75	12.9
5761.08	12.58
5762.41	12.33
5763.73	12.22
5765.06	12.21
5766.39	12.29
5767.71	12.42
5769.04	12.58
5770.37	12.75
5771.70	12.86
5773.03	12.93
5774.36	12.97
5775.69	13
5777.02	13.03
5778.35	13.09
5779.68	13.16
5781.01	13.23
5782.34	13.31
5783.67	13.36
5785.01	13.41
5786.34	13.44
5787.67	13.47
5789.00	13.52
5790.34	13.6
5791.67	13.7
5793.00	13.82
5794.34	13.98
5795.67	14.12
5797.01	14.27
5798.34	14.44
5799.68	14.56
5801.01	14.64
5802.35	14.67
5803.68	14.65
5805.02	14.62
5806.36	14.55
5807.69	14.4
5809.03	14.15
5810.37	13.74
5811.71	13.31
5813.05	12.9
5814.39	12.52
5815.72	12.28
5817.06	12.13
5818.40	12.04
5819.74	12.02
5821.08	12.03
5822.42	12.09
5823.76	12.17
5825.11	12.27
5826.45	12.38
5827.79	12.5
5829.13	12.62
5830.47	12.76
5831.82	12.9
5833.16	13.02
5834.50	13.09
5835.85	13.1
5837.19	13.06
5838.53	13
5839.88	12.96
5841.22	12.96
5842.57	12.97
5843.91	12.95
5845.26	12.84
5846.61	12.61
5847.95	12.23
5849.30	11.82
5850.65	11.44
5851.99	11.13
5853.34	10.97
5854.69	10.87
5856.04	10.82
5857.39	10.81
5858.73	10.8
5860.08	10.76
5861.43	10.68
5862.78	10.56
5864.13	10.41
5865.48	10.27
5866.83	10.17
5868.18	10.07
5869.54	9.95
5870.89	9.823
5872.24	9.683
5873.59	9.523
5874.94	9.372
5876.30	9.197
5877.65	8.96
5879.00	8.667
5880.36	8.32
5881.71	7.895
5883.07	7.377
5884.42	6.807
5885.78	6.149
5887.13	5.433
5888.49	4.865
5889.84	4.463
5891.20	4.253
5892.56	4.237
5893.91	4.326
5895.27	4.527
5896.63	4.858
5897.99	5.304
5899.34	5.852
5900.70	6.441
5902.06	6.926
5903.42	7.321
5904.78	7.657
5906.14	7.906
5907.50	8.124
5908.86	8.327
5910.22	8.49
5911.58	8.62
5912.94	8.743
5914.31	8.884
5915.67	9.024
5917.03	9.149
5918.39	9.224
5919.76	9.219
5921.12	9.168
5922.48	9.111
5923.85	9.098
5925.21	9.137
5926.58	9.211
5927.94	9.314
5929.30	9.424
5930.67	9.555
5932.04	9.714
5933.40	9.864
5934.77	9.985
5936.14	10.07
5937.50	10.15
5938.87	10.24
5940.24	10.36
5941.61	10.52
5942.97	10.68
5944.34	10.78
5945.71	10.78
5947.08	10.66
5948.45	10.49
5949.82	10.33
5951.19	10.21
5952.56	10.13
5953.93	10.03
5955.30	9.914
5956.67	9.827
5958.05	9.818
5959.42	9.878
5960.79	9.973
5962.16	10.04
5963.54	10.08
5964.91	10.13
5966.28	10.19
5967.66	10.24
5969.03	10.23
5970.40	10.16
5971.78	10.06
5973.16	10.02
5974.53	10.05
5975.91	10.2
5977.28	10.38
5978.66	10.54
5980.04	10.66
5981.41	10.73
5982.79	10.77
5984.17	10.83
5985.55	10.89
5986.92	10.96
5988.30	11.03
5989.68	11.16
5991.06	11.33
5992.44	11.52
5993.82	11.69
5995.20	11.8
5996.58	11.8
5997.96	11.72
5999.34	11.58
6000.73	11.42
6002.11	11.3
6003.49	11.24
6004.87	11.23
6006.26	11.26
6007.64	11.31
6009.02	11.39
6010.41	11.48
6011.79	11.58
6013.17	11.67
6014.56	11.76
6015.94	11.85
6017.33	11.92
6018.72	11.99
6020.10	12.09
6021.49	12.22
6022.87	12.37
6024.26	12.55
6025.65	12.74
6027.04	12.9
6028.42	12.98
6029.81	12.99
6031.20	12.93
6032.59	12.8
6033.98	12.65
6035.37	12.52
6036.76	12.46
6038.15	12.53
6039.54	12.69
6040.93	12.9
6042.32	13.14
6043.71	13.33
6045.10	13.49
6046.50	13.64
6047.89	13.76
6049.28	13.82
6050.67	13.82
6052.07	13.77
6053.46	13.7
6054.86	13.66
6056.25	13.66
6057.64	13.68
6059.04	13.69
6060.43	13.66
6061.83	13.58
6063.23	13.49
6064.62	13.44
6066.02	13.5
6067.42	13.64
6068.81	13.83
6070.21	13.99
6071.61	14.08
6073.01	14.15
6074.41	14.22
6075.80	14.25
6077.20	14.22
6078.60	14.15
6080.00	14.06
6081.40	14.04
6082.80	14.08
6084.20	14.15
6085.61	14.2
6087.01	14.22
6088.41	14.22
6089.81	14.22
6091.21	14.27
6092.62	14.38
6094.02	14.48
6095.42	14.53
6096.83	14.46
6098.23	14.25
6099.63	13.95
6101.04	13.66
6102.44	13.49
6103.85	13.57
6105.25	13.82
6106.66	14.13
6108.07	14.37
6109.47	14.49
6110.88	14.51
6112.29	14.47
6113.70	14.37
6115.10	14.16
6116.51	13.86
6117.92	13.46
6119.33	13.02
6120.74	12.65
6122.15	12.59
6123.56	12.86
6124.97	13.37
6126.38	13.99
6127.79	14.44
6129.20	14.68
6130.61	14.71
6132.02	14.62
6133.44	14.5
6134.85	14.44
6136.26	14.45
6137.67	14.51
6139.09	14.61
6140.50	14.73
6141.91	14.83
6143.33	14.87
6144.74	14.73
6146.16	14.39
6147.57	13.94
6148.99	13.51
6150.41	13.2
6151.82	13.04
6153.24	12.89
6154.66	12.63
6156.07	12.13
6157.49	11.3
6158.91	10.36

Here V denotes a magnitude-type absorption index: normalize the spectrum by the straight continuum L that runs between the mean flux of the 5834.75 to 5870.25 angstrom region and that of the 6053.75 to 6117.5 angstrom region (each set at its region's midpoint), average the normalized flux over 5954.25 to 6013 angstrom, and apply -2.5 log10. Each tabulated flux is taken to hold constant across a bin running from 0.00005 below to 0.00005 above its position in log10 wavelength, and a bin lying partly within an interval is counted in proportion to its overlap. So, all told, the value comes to 0.20 mag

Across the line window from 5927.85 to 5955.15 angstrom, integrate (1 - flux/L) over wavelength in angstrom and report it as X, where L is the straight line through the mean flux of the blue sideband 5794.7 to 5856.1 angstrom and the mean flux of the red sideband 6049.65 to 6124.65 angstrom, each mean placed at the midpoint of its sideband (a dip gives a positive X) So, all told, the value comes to 6.5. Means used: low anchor 12.9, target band 10.2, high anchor 13.9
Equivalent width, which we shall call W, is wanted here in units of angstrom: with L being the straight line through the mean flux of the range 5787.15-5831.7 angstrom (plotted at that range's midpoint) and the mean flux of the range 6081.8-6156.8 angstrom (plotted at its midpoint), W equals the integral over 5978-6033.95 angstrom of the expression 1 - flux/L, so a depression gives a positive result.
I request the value 8.4 angstrom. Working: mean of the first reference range 13.4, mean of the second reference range 14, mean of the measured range 11.7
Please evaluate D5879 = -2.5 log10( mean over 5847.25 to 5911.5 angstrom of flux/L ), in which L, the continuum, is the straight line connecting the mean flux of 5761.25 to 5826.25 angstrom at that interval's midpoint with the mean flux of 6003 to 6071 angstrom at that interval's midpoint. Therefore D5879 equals 0.48 mag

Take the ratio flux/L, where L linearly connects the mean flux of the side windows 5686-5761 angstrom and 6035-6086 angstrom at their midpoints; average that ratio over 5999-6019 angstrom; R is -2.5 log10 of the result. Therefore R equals 0.18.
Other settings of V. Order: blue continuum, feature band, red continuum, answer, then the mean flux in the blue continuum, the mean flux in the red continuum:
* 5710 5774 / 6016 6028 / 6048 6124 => 0.12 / 13.1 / 13.9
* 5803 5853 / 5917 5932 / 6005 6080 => 0.36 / 12.8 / 13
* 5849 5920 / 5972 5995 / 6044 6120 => 0.04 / 8.38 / 14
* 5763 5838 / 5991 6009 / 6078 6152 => 0.20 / 13.2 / 14.1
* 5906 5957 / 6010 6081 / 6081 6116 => -0.03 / 9.61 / 14.2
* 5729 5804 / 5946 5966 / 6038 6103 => 0.33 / 13.5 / 13.8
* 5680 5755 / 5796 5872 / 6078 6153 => 0.07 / 12.8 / 14.1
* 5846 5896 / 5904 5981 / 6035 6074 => 0.10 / 8.91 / 13.5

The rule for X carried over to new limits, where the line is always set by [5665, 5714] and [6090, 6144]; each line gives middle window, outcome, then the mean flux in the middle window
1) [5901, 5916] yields 5.6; 8.12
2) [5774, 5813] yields -4.3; 13.8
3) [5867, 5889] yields 7.8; 8.32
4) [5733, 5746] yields -1.4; 13.4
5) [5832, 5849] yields -0.3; 12.9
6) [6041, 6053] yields 0.2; 13.6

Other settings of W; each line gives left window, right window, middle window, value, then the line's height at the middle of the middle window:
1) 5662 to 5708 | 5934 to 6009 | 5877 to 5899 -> 9.9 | 10.9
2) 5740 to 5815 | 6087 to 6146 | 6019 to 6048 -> 2.5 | 14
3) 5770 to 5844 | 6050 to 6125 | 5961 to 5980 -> 4.8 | 13.6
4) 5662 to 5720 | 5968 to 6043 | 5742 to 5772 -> -3.9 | 11.9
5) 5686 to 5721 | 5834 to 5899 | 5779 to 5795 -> -3.8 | 10.9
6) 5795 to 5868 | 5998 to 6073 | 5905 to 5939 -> 9.4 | 12.6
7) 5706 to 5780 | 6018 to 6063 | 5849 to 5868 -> 3.4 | 13.1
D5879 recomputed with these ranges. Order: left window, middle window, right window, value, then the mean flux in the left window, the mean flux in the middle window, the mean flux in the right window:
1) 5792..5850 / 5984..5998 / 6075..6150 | 0.21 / 13.2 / 11.3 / 14.1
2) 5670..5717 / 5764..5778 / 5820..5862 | -0.05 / 12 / 12.7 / 12.1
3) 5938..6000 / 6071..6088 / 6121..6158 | -0.12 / 10.6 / 14.2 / 13.8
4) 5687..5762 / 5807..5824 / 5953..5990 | -0.07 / 13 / 12.8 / 10.3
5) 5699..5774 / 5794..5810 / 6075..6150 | -0.09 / 13.1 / 14.4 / 14.1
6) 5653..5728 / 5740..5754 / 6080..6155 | -0.16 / 11.9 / 14.1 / 14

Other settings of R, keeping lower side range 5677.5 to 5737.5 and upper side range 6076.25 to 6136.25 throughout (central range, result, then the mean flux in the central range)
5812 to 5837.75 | 0.03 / 12.5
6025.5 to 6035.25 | 0.07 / 12.8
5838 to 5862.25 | 0.11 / 11.8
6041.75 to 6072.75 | 0.02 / 13.7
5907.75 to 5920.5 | 0.44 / 8.83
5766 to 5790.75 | -0.03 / 13.1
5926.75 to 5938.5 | 0.34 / 9.75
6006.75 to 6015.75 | 0.18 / 11.6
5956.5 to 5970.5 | 0.32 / 10.1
